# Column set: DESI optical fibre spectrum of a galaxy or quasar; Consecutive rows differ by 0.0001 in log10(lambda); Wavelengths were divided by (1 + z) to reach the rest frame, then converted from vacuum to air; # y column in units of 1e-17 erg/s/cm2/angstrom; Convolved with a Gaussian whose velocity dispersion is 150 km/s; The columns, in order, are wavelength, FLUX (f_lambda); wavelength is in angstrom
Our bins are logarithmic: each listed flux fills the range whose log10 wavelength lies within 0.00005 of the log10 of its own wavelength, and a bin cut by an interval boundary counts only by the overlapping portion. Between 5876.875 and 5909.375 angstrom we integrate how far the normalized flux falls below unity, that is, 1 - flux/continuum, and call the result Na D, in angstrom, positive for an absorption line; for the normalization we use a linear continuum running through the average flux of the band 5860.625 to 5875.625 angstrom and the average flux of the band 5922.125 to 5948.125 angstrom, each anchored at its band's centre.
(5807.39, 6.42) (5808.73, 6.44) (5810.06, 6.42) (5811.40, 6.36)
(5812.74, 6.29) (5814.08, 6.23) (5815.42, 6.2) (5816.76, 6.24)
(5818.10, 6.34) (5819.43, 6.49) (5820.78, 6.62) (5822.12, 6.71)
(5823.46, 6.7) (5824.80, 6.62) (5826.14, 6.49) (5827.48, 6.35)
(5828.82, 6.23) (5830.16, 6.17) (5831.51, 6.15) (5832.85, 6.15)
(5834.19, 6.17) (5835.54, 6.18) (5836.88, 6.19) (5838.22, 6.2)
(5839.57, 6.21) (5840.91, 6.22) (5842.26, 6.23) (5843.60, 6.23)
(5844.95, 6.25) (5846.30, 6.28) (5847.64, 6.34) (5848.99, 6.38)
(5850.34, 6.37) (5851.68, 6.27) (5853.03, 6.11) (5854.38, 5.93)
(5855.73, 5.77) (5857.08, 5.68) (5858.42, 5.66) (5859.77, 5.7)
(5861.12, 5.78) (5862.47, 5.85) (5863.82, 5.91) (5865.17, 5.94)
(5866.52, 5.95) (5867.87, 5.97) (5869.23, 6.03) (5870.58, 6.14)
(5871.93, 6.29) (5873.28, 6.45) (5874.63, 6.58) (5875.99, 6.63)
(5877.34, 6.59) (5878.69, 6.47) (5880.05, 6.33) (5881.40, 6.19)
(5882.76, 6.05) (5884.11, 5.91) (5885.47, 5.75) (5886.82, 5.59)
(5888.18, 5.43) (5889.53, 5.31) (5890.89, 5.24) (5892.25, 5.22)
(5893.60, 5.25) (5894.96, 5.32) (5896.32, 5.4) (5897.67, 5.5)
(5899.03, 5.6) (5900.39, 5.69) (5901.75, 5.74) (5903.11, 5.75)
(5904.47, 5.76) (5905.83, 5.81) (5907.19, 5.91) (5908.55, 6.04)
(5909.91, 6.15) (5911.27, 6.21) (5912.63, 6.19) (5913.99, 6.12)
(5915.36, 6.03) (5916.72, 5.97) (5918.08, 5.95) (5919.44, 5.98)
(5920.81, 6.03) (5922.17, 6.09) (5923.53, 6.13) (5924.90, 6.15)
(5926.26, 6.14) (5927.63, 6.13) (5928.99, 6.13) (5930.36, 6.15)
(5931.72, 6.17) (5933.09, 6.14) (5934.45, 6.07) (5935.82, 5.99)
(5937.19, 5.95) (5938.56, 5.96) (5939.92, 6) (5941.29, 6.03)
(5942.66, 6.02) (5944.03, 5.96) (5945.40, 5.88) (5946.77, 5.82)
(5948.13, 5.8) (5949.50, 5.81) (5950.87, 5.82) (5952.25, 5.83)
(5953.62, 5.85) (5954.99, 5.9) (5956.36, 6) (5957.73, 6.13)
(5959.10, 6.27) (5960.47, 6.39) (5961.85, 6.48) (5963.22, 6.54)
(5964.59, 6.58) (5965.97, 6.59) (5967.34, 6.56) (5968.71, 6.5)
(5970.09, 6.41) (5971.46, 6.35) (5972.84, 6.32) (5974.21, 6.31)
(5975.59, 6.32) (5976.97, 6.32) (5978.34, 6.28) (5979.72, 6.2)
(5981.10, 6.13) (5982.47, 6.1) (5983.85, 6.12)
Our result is 1.8 angstrom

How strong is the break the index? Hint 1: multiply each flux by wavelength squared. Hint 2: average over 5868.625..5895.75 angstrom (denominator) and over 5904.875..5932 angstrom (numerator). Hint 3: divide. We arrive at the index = 1.04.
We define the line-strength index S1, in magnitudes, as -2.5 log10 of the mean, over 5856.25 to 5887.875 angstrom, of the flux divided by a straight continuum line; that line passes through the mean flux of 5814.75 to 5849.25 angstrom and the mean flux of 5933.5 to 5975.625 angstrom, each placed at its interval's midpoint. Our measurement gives 0.04 mag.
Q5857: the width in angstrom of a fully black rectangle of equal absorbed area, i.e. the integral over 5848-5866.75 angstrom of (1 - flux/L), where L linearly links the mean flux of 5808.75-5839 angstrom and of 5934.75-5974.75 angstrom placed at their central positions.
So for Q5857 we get 1.00 angstrom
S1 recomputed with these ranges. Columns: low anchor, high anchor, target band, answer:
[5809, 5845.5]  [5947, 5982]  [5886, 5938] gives 0.07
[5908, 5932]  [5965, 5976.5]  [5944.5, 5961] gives 0.06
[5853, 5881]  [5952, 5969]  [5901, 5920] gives 0.04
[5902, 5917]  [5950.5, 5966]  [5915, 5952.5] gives 0.01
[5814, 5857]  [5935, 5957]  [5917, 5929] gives -0.02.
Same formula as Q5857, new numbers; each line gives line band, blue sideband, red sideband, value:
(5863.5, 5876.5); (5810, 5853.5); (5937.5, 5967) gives 0.1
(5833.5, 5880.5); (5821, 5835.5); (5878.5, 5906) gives -0.8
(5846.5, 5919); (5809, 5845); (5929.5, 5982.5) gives 3.7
